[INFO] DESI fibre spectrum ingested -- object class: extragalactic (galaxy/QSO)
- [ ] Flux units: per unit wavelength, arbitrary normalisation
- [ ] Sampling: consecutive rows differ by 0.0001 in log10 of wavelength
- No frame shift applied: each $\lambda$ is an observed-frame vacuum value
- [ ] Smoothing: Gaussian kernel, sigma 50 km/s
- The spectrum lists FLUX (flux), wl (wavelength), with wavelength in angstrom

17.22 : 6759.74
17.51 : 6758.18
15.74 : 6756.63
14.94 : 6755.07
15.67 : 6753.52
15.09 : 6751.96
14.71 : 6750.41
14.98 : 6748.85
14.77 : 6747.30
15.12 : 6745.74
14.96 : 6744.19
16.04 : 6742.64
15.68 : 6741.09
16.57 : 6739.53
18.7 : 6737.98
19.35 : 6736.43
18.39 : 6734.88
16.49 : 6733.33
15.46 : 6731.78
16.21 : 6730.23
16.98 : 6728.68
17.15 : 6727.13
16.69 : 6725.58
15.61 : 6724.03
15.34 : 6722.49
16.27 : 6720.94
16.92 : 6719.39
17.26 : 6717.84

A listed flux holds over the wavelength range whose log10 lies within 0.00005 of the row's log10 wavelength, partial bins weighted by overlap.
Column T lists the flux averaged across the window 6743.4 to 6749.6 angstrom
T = 15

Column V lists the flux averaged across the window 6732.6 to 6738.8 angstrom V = 18.2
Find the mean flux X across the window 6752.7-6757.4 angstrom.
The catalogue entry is 15.4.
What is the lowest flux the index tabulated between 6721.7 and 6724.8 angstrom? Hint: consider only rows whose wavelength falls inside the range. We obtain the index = 15.34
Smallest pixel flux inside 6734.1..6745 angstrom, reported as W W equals 14.96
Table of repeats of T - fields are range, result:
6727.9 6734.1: 16.3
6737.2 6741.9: 17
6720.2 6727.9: 16.2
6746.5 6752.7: 14.9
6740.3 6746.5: 15.5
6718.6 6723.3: 16.2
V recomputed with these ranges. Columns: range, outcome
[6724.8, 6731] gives 16.7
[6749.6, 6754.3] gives 15.2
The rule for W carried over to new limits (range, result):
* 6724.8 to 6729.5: 16.69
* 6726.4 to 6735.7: 15.46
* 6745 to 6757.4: 14.71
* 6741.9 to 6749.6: 14.77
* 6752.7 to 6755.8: 14.94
